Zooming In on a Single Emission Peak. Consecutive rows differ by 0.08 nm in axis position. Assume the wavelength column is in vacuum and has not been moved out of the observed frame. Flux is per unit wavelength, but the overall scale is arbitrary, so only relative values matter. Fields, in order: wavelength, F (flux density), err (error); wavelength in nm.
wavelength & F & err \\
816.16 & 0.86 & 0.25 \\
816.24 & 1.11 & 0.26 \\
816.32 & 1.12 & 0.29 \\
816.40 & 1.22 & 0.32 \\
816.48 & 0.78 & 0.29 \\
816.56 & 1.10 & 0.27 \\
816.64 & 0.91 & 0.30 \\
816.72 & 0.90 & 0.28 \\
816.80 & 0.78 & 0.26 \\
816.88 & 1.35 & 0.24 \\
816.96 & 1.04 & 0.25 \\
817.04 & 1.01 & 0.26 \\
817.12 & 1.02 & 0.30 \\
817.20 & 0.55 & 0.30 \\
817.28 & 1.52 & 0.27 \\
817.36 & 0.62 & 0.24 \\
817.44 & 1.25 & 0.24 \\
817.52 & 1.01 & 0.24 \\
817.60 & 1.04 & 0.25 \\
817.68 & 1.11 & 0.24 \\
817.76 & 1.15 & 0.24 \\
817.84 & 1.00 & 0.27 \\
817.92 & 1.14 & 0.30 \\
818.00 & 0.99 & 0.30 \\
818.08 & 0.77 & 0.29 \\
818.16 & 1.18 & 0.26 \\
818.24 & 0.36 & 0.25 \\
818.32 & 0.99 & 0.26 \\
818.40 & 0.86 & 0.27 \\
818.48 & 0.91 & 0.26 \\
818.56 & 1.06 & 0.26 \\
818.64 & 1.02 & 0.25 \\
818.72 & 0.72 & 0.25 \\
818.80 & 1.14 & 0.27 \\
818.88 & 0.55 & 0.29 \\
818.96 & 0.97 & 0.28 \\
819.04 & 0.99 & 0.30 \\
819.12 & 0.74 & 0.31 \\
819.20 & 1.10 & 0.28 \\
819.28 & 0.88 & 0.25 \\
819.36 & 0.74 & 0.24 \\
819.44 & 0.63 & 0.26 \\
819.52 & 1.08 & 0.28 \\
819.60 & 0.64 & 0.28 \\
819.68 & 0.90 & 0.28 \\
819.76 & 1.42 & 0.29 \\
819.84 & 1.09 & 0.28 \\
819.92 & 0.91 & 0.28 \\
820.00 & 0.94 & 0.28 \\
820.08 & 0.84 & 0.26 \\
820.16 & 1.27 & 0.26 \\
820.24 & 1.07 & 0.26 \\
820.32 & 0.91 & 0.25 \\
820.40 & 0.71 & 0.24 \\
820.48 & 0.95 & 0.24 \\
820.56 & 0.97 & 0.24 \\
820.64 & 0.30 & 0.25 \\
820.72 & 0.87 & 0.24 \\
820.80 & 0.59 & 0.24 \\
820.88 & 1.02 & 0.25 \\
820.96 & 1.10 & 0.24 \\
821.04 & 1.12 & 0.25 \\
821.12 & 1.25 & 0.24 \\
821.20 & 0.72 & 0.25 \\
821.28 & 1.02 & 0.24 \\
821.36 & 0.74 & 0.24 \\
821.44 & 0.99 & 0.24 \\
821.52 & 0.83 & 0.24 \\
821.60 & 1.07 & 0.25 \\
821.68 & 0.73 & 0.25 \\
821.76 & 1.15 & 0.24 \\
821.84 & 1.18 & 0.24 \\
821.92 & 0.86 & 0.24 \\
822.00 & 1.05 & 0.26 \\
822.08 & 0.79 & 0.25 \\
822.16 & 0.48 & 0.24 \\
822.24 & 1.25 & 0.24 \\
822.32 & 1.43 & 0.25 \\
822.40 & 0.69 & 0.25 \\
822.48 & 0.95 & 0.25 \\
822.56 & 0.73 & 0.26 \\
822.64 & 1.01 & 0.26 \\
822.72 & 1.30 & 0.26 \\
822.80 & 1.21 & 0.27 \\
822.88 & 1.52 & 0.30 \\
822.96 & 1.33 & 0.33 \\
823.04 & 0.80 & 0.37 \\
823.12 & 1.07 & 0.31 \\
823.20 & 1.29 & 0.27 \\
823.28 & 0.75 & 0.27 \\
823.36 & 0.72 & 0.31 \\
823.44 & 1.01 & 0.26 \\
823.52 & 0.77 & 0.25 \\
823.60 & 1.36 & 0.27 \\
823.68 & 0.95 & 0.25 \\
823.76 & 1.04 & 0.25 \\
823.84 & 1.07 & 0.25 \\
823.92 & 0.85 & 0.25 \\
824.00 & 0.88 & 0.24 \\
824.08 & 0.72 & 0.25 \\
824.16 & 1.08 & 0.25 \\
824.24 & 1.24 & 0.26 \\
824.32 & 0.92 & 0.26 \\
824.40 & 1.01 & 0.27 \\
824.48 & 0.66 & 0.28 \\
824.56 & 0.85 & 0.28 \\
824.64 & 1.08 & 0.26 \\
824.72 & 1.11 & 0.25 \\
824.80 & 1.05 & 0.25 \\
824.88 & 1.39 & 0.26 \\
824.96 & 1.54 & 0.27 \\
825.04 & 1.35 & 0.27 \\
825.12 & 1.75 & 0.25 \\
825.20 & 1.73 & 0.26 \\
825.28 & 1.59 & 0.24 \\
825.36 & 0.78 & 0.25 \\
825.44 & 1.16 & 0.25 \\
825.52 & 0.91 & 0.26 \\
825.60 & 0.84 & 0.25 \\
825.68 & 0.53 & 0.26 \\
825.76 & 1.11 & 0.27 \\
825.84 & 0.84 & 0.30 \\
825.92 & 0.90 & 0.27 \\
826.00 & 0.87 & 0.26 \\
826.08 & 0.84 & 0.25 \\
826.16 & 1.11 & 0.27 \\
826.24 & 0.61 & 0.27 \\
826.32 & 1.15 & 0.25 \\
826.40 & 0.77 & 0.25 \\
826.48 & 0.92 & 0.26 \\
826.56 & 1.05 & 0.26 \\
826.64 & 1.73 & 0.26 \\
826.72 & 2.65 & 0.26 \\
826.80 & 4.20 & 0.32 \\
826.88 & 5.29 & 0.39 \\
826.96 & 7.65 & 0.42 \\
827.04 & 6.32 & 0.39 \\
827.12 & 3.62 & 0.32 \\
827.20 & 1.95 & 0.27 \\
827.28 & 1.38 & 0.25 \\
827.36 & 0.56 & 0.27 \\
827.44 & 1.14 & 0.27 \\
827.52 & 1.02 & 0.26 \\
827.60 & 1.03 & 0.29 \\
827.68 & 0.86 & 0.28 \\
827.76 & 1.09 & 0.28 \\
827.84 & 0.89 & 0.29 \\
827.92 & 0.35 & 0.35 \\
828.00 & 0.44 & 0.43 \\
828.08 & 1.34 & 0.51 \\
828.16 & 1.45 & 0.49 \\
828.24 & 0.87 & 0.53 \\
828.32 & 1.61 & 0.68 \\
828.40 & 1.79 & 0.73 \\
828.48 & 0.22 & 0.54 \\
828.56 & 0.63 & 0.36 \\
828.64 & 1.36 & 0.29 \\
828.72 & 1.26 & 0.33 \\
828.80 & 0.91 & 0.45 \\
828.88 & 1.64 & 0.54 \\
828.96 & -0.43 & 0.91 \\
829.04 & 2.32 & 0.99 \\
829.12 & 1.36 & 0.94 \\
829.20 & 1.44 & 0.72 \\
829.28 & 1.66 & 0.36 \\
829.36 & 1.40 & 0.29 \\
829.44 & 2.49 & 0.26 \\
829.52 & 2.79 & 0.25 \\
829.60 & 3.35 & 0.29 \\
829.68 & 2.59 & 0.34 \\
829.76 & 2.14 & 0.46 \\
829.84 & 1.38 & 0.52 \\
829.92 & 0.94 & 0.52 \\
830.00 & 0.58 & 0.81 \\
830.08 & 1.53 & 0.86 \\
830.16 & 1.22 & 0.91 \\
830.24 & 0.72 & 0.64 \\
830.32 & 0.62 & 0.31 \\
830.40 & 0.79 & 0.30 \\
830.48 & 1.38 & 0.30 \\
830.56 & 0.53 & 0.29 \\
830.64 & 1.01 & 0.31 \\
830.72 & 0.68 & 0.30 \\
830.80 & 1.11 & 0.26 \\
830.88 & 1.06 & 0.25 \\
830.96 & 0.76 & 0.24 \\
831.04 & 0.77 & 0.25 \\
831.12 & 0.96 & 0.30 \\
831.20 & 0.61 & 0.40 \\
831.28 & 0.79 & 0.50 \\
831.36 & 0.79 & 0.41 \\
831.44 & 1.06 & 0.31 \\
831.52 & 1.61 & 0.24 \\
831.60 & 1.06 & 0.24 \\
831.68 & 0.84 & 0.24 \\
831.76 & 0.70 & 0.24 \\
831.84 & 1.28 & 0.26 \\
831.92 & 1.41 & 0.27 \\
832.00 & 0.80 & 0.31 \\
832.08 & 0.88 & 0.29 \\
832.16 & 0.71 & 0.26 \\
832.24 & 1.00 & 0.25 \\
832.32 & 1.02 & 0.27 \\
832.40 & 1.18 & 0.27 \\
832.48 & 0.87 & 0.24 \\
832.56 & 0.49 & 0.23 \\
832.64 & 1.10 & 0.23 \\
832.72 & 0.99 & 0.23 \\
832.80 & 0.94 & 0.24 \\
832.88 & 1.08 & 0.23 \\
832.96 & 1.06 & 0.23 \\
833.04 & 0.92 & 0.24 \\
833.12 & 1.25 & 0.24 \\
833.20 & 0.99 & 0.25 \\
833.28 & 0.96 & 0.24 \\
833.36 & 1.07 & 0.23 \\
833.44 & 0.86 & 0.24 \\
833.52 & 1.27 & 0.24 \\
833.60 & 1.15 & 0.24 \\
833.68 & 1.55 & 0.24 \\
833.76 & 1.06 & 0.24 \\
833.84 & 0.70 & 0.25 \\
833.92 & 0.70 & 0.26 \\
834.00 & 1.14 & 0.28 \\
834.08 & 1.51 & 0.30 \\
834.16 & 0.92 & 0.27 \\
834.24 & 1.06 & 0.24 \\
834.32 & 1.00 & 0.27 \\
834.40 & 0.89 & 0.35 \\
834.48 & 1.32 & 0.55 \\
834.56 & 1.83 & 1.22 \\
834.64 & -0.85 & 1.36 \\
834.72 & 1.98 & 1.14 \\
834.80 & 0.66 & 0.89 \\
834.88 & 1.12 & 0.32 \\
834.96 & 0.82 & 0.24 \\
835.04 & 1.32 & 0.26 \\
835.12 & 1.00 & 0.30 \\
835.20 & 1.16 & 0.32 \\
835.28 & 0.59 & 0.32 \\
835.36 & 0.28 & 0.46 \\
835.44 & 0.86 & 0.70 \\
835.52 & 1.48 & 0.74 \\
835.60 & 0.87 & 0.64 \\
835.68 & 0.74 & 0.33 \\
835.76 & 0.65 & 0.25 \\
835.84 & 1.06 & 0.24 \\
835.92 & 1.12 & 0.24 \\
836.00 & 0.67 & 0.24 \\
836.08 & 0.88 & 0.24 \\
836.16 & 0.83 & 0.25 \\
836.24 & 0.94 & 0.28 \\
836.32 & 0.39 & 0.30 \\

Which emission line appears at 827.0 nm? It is H-alpha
